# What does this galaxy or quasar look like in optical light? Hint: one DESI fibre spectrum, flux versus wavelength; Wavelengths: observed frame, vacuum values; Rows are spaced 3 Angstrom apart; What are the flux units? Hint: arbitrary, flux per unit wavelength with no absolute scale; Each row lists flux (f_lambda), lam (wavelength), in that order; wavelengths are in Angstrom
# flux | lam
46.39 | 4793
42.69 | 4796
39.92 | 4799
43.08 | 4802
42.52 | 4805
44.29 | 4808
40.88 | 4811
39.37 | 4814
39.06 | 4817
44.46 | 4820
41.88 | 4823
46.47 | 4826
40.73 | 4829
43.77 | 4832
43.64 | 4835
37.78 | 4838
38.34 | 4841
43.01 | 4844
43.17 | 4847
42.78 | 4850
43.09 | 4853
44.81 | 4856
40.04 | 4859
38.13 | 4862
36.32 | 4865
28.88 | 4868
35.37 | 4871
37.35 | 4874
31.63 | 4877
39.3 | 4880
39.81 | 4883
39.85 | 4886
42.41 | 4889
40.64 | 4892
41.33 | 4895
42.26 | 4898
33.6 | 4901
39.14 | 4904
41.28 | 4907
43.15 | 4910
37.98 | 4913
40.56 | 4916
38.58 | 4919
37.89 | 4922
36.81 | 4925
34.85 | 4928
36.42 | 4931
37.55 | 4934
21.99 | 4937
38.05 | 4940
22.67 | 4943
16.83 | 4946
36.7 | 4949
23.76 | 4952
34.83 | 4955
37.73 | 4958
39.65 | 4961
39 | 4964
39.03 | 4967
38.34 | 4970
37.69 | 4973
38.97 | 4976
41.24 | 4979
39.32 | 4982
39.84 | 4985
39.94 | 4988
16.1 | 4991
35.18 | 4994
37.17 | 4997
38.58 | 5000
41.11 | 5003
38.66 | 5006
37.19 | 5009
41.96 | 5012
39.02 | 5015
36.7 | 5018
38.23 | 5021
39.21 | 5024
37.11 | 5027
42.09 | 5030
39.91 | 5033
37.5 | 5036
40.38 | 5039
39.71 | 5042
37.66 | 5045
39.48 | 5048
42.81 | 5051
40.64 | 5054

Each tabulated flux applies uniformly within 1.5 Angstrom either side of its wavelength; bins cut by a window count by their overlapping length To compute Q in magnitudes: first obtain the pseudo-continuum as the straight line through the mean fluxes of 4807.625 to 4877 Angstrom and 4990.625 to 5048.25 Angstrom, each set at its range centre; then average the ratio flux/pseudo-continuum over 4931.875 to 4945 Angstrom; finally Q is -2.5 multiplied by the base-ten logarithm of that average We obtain 0.29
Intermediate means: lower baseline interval 40.3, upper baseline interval 38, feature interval 29.9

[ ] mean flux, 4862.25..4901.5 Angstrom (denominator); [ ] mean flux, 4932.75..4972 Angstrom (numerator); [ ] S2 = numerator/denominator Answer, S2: 0.87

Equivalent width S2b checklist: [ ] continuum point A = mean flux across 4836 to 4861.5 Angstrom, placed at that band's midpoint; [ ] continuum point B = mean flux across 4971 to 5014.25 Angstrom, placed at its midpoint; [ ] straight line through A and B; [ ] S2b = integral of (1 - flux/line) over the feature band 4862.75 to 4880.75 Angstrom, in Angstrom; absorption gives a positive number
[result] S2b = 2.69 Angstrom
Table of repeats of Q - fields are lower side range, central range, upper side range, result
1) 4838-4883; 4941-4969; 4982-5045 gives 0.176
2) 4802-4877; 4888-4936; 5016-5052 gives 0.034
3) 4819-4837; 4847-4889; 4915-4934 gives 0.063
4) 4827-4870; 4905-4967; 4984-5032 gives 0.112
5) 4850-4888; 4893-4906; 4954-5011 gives -0.036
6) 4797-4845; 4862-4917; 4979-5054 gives 0.060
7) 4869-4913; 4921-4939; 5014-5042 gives 0.139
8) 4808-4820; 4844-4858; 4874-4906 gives -0.087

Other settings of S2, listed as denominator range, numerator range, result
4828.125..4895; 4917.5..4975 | 0.86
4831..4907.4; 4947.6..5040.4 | 0.95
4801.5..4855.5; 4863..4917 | 0.91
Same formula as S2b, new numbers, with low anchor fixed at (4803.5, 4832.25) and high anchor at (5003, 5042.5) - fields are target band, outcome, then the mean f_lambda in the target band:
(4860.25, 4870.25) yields 1.66 Angstrom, 34.7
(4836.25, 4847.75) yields 0.39 Angstrom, 40.5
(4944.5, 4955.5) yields 3.50 Angstrom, 27.4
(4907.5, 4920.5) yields 0.20 Angstrom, 40.2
